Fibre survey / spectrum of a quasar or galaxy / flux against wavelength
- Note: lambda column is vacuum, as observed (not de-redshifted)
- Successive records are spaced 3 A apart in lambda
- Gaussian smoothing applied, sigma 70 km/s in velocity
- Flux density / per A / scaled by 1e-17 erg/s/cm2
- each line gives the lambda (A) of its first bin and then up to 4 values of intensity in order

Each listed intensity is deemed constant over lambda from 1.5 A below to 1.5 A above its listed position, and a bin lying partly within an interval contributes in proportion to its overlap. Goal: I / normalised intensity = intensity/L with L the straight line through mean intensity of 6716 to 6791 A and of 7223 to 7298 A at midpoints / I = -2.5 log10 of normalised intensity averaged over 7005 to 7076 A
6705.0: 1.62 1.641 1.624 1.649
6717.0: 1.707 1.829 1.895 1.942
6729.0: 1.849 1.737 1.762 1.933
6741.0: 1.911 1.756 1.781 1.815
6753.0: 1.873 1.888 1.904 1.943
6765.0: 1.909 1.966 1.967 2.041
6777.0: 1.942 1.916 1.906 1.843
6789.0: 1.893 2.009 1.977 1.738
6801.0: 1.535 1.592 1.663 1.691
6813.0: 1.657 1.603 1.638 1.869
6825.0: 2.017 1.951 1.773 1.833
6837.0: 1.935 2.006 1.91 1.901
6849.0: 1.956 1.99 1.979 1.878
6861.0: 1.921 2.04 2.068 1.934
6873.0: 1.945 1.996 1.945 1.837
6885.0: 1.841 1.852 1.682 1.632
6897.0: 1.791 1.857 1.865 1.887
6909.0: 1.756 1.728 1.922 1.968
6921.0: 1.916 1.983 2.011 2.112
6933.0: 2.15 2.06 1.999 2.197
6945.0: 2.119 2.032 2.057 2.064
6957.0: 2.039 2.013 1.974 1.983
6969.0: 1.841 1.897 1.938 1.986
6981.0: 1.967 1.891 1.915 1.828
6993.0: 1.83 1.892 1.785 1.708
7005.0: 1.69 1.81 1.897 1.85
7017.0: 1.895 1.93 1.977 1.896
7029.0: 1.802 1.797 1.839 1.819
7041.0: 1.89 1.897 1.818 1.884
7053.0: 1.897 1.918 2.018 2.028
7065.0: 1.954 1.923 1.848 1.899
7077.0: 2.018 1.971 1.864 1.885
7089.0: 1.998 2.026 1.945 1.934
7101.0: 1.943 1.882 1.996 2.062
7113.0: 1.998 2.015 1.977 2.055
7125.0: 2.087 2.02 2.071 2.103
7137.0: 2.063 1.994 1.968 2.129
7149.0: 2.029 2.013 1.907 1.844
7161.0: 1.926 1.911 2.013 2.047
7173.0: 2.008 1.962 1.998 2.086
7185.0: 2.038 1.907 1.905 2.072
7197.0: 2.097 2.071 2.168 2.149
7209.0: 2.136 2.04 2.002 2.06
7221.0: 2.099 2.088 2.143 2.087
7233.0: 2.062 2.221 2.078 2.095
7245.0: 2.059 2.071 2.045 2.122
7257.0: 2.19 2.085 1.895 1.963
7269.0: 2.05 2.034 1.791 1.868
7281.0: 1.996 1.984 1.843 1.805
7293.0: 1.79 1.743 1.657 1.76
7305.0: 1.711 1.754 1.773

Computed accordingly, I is 0.034 mag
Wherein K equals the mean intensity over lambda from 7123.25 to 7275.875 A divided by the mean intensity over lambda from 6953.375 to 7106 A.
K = 1.1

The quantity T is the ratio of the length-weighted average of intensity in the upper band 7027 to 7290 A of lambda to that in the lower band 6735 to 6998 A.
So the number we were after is 1.0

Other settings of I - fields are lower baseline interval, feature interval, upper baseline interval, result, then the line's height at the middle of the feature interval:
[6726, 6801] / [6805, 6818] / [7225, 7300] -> 0.15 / 1.89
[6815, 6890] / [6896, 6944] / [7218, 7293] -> -0.02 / 1.93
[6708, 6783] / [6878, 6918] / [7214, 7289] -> 0.05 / 1.91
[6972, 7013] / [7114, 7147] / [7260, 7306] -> -0.10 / 1.86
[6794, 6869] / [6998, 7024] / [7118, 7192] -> 0.06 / 1.93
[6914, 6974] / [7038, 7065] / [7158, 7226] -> 0.06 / 2.02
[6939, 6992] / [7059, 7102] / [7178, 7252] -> 0.04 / 2.02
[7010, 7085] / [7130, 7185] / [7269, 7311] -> -0.08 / 1.87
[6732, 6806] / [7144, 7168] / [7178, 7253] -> 0.04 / 2.04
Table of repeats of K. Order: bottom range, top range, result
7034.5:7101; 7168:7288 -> 1.06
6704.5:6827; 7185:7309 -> 1.10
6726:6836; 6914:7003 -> 1.07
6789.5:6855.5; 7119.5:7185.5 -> 1.10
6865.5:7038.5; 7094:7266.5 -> 1.06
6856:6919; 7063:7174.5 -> 1.06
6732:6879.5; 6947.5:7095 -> 1.02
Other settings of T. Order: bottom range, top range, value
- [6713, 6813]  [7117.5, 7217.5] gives 1.10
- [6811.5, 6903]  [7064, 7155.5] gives 1.06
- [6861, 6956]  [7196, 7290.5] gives 1.05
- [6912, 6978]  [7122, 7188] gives 1.00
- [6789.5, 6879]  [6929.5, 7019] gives 1.04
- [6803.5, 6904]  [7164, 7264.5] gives 1.11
